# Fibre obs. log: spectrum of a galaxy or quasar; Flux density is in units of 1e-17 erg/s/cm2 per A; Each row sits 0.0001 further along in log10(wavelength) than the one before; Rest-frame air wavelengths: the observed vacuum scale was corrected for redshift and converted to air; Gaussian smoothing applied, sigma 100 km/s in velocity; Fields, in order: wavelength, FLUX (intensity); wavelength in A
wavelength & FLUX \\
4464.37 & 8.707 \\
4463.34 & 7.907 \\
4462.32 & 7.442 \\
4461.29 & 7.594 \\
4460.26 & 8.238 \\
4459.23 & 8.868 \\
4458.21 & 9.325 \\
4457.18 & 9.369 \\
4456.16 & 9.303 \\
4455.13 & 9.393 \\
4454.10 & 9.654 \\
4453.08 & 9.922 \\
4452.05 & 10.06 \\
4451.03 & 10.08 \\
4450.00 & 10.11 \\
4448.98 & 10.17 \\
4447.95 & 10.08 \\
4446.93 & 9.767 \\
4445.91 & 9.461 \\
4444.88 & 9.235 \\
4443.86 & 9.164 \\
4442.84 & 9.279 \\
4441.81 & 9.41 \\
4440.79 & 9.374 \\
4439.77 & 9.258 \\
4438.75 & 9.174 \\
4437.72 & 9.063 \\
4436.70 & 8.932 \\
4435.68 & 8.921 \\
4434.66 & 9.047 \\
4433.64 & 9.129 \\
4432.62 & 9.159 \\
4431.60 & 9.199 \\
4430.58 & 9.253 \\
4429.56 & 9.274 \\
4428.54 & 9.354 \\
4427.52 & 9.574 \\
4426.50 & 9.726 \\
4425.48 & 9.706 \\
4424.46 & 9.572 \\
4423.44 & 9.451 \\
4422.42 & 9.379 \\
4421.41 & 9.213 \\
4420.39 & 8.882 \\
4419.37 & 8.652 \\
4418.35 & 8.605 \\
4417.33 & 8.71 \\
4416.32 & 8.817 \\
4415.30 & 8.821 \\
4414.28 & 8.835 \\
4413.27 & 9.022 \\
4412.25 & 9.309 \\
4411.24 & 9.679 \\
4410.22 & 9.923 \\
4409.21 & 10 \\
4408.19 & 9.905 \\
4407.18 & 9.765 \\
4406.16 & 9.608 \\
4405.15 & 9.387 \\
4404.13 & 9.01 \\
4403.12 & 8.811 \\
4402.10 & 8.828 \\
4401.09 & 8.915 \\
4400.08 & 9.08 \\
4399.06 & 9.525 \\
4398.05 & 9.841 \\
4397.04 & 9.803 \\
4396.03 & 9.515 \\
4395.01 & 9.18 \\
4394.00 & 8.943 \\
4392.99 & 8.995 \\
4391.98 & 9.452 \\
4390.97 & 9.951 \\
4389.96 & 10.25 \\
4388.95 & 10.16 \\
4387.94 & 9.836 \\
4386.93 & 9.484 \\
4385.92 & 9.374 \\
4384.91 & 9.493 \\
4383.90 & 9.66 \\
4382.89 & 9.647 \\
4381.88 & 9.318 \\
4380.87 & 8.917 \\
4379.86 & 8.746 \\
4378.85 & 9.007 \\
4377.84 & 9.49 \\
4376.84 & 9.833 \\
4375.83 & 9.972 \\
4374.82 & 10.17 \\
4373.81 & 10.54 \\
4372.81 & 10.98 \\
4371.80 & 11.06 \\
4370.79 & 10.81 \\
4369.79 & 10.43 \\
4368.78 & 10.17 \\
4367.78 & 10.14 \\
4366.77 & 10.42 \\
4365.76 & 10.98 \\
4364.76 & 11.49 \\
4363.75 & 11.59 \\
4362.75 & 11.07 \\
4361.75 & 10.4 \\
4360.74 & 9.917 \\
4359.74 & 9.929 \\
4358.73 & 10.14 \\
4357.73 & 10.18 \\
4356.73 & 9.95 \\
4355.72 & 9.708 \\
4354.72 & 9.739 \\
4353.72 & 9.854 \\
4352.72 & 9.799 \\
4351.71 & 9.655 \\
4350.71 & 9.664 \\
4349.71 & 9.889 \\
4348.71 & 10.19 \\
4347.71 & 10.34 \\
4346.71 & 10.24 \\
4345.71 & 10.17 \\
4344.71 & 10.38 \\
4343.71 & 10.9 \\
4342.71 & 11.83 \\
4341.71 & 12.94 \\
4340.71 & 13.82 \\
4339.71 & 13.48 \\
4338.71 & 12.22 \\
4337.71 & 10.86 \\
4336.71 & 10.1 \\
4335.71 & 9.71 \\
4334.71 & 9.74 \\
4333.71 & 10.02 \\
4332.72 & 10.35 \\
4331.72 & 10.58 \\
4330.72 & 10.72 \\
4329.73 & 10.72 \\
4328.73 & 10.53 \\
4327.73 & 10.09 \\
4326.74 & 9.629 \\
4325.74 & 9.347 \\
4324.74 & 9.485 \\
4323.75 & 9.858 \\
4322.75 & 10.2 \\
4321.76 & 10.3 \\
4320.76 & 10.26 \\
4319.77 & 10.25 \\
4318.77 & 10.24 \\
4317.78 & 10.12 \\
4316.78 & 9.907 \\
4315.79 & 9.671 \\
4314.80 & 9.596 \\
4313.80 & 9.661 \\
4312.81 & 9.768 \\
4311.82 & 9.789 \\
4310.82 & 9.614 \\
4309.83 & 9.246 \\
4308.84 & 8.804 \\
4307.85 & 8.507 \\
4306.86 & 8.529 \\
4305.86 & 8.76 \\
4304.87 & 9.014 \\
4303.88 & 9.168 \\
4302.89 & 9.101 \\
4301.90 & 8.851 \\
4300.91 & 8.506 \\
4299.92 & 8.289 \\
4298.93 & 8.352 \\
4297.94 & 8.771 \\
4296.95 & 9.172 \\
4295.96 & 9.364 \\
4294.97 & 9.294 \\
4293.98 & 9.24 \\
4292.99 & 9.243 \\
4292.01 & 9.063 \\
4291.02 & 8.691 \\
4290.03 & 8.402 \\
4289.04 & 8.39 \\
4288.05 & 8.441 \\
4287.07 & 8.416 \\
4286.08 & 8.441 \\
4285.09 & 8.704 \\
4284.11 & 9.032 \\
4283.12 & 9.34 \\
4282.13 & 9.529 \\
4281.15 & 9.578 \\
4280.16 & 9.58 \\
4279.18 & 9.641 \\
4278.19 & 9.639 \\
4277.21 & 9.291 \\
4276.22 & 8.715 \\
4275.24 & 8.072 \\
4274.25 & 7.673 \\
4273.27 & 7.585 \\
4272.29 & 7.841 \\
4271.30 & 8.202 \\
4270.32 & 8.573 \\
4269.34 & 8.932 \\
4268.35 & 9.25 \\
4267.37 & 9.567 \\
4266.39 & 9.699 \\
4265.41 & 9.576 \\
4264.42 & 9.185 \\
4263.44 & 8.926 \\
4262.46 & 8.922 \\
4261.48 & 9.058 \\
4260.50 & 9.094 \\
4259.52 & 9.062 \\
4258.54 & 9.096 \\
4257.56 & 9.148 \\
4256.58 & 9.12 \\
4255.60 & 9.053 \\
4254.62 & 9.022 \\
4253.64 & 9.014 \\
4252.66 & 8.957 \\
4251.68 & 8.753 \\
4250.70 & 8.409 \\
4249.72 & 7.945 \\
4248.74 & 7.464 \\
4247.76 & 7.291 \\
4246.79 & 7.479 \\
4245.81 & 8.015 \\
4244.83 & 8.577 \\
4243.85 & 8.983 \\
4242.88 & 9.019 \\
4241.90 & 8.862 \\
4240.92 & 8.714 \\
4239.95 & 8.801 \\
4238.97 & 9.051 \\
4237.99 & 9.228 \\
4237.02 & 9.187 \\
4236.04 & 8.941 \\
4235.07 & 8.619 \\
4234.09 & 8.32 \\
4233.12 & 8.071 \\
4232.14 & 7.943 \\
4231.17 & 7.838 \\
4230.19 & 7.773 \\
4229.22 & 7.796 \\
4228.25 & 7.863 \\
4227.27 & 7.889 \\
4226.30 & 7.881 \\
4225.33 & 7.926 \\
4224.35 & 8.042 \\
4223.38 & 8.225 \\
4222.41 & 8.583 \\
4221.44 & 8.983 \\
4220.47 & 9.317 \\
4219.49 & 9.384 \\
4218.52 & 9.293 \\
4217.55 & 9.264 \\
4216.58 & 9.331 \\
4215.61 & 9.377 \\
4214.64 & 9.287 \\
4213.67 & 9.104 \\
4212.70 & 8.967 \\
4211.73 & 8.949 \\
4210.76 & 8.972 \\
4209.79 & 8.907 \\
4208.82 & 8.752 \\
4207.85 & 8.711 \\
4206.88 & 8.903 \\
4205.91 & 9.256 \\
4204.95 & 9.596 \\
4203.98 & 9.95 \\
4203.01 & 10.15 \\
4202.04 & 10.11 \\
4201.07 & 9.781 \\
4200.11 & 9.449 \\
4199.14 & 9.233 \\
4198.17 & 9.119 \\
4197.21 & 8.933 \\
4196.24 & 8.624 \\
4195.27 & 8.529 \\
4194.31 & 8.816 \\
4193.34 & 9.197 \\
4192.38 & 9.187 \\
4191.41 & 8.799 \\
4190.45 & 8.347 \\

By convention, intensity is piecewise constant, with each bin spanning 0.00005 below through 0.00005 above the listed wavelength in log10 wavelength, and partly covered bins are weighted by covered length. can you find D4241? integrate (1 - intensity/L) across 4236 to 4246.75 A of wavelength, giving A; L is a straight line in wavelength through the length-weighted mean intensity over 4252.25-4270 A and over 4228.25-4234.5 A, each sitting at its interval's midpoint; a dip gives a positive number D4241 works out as -0.6 A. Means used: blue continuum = 7.95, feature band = 8.79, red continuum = 9.15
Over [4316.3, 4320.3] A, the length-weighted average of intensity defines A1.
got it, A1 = 10.1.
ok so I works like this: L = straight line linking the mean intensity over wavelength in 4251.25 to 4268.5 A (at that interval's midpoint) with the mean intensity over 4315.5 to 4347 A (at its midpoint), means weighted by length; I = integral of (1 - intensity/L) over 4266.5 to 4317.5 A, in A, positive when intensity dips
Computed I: 4.3 A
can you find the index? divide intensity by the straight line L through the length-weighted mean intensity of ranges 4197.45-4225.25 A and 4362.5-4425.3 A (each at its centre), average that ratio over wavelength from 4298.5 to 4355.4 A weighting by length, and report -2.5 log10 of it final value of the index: -0.06 mag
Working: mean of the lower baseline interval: 9.16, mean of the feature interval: 10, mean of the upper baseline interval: 9.64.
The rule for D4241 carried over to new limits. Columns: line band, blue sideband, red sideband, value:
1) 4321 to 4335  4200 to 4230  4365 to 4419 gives -1.12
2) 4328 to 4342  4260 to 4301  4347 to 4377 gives -1.77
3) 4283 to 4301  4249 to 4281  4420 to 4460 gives 0.36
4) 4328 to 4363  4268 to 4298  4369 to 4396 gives -4.26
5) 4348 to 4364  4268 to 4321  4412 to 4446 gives -1.74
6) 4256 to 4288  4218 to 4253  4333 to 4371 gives 0.55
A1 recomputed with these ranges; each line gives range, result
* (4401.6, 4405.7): 9.01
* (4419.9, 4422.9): 9.18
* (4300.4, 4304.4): 8.91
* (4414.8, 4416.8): 8.8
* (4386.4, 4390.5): 9.94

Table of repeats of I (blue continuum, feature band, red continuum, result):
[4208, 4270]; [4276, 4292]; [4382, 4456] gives -0.18 A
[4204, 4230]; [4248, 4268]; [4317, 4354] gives 0.97 A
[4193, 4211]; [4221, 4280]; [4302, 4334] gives 5.12 A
